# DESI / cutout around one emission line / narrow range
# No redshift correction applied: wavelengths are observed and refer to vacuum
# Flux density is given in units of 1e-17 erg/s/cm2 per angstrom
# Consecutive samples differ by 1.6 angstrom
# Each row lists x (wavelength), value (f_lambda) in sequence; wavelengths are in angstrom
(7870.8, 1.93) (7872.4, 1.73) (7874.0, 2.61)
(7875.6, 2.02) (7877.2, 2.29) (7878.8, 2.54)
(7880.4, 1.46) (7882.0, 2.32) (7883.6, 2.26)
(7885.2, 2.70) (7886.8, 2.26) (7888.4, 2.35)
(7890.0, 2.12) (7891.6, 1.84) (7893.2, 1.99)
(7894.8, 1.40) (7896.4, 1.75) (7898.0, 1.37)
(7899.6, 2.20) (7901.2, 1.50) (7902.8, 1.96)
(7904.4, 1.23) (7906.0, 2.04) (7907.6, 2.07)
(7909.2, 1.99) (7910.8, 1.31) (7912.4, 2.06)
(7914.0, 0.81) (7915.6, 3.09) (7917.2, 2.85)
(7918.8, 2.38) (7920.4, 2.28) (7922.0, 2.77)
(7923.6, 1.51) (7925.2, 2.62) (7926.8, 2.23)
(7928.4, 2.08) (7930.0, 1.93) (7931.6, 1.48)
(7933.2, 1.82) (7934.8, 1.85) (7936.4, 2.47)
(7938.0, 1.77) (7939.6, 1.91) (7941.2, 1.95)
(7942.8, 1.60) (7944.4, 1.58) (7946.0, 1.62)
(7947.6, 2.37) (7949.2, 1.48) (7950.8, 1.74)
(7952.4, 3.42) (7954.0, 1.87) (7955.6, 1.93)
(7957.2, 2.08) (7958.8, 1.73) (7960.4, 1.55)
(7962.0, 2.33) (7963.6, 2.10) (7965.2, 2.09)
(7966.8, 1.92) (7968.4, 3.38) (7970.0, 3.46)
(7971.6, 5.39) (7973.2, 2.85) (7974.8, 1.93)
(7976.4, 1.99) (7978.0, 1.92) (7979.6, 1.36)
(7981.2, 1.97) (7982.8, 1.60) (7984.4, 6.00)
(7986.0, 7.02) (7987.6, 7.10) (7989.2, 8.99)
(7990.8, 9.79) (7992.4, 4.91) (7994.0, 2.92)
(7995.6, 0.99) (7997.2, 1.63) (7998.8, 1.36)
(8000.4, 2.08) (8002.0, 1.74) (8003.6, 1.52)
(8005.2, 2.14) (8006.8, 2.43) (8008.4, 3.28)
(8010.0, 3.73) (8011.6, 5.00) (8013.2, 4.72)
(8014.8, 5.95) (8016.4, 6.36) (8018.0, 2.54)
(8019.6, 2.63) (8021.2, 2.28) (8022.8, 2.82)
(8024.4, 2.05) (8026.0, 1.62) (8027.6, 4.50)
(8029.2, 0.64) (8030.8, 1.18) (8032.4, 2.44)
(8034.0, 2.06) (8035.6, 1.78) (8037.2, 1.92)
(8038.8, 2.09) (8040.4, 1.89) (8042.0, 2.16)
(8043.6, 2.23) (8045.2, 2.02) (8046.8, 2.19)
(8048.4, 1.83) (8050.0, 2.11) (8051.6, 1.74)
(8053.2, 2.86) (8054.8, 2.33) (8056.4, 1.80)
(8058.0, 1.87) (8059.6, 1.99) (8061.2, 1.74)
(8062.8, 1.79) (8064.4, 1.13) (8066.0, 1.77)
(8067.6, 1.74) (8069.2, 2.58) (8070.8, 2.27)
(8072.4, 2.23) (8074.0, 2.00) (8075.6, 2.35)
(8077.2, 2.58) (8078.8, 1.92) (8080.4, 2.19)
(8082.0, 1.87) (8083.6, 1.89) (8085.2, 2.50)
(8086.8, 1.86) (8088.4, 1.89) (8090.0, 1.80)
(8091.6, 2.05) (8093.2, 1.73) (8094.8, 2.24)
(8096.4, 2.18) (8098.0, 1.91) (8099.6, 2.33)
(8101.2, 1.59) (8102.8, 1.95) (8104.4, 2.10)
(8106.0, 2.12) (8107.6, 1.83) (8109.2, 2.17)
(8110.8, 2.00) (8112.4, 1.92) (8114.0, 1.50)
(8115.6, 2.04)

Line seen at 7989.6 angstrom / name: H-alpha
